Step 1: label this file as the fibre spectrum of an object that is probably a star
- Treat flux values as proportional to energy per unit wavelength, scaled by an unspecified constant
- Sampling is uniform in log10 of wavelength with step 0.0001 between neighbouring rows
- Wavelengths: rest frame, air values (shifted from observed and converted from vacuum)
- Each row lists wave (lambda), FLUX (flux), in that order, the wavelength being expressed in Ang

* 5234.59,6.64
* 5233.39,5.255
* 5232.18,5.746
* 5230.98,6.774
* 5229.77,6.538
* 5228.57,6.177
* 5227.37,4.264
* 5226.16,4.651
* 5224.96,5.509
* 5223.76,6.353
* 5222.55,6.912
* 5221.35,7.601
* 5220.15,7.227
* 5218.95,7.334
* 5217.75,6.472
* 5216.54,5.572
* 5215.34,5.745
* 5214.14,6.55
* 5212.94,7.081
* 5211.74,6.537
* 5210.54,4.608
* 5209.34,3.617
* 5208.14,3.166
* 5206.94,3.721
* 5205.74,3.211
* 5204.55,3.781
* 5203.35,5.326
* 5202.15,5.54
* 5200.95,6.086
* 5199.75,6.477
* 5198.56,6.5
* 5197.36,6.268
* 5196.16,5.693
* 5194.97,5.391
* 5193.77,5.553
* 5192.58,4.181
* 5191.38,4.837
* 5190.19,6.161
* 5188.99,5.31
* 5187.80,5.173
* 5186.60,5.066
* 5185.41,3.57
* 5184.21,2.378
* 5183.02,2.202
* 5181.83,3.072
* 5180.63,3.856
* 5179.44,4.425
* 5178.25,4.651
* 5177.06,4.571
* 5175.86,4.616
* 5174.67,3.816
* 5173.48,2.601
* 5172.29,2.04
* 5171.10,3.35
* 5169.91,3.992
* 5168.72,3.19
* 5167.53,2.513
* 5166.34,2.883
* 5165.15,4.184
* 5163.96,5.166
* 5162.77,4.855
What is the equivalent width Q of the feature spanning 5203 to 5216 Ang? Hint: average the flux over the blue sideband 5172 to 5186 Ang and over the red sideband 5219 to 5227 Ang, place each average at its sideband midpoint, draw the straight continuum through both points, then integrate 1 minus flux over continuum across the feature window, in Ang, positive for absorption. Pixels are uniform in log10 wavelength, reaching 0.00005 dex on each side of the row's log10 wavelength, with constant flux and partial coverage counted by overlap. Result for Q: 1.6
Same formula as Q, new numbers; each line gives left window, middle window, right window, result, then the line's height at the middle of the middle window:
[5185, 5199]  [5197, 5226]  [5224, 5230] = -1.7 Ang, 5.38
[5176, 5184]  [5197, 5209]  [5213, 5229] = 0.3 Ang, 5.14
